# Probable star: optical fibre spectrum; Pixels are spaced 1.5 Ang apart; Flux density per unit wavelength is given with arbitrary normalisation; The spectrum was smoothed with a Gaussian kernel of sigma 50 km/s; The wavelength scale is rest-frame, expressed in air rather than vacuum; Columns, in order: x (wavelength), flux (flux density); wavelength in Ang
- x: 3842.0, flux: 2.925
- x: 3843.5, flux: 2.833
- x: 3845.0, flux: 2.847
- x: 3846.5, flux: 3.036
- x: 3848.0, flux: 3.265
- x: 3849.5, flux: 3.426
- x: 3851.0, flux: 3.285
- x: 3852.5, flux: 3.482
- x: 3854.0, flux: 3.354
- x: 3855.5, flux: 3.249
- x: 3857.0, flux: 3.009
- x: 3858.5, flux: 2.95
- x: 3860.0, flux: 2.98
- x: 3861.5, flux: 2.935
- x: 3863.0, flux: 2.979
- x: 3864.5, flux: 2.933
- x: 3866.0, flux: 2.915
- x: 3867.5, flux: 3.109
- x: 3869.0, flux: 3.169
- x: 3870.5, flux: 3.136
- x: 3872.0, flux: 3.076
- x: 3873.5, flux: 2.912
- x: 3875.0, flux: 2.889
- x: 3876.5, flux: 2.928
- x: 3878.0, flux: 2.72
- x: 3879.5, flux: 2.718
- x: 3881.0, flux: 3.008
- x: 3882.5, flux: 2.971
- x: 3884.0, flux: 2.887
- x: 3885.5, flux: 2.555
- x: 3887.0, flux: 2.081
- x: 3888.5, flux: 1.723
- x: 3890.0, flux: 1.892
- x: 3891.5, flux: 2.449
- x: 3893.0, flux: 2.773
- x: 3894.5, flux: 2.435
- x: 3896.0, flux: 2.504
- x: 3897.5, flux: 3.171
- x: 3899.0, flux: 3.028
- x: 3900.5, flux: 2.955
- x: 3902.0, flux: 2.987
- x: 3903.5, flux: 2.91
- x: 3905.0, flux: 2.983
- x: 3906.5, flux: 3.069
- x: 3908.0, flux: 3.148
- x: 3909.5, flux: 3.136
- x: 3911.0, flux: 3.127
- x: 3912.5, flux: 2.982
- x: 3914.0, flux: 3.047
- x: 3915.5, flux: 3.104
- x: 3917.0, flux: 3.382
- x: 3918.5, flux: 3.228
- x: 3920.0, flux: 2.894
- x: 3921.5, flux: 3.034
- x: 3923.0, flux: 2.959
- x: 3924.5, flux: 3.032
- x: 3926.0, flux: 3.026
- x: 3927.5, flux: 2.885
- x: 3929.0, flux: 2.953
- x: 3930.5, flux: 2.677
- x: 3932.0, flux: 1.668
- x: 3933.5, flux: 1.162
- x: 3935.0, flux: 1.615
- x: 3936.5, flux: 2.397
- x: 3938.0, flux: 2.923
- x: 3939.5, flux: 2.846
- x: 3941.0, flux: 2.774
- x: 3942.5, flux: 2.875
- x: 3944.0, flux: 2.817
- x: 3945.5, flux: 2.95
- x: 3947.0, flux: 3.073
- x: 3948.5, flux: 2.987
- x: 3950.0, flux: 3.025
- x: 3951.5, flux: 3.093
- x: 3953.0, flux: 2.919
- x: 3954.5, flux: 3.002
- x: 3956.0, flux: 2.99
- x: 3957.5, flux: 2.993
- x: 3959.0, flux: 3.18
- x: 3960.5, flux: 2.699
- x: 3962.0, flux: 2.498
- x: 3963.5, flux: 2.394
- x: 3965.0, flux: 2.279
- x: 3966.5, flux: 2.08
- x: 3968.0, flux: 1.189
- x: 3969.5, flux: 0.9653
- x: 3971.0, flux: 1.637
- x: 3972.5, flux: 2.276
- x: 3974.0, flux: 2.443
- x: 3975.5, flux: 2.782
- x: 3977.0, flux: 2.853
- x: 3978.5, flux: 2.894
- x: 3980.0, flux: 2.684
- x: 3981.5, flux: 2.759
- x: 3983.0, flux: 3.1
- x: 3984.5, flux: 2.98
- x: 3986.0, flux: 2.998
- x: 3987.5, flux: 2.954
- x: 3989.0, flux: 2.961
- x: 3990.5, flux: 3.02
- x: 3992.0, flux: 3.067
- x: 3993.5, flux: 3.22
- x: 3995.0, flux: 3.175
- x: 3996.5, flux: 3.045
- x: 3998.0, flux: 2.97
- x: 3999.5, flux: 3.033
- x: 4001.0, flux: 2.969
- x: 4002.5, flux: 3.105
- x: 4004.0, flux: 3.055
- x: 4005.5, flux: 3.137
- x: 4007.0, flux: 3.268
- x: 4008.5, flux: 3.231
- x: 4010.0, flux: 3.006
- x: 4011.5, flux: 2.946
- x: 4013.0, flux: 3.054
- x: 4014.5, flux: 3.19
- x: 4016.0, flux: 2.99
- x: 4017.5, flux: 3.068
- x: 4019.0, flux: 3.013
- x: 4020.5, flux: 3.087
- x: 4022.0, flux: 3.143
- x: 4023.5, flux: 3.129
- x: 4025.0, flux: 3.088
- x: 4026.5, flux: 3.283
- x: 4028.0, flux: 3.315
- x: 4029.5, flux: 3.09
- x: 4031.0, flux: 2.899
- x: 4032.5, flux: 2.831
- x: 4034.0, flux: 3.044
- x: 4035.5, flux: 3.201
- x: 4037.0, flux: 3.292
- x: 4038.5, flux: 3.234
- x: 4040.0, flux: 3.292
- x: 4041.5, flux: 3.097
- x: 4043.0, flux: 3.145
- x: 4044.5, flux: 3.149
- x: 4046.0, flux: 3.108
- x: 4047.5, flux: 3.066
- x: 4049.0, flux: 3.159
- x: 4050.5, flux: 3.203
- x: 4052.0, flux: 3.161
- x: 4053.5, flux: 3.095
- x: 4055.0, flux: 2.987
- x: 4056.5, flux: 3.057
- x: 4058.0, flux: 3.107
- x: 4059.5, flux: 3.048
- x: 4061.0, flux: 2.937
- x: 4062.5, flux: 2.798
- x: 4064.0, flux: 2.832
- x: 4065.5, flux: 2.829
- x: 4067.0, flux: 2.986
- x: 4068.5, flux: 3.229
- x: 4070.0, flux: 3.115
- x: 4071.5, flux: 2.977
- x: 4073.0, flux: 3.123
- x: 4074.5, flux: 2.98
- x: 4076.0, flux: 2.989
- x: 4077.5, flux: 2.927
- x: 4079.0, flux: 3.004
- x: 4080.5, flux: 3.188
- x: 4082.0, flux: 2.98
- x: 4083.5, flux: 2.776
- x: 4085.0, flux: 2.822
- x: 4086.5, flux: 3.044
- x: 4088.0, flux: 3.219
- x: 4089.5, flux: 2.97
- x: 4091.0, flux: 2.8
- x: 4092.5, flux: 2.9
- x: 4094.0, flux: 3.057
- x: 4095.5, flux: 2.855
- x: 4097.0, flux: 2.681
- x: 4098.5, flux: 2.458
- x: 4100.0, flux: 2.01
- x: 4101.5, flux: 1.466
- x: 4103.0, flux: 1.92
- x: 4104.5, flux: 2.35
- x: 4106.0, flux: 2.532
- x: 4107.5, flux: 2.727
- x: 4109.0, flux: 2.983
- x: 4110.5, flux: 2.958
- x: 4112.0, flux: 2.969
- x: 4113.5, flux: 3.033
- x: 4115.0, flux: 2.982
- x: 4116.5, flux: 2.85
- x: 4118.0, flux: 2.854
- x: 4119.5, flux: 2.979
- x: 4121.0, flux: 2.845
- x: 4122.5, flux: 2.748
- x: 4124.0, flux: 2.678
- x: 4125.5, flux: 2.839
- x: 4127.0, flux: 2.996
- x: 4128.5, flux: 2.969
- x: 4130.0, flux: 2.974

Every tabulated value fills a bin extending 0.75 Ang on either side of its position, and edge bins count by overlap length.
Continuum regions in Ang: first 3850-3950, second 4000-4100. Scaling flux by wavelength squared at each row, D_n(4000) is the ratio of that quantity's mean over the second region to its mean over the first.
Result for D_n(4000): 1.15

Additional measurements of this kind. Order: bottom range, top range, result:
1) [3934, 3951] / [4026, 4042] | 1.20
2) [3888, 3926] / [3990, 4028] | 1.13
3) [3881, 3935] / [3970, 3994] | 1.04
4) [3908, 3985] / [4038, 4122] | 1.15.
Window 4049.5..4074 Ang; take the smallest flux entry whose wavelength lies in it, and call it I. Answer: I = 2.798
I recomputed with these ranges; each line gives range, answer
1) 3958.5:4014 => 0.9653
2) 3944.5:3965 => 2.279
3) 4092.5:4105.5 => 1.466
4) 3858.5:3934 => 1.162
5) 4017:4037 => 2.831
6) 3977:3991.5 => 2.684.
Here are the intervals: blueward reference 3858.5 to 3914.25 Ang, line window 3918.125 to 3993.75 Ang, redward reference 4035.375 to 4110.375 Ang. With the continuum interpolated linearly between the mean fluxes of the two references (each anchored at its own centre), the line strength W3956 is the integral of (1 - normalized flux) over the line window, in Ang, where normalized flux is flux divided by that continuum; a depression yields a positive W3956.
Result 5.16 Ang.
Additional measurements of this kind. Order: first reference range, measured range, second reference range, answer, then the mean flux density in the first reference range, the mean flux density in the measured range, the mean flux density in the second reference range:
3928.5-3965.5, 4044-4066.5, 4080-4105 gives -3.0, 2.67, 3.03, 2.67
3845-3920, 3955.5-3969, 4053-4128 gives 2.2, 2.94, 2.44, 2.85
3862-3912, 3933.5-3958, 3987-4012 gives 1.5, 2.83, 2.78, 3.07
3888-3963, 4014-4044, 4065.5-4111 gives -3.4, 2.8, 3.12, 2.8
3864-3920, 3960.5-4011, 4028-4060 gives 4.9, 2.87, 2.73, 3.11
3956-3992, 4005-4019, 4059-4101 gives -2.1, 2.57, 3.09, 2.9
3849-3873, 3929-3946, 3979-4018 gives 3.5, 3.12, 2.44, 3.04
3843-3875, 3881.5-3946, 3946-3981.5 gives 1.6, 3.09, 2.74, 2.57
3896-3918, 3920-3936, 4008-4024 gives 2.8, 3.06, 2.52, 3.07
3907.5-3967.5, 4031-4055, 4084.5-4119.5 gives -3.3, 2.79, 3.13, 2.72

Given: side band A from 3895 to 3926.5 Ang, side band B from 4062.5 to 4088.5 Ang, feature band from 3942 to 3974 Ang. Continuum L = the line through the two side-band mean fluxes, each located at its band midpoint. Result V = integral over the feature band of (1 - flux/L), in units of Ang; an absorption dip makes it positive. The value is 4.8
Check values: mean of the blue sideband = 3.03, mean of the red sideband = 2.99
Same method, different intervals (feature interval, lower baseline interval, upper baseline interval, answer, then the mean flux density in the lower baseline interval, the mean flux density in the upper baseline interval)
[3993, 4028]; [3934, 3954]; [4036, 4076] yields -1.7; 2.77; 3.08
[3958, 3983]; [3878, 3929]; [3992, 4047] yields 5.2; 2.85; 3.11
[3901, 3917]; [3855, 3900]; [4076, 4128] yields -1.5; 2.8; 2.78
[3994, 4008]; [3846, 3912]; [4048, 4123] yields -1.0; 2.91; 2.87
